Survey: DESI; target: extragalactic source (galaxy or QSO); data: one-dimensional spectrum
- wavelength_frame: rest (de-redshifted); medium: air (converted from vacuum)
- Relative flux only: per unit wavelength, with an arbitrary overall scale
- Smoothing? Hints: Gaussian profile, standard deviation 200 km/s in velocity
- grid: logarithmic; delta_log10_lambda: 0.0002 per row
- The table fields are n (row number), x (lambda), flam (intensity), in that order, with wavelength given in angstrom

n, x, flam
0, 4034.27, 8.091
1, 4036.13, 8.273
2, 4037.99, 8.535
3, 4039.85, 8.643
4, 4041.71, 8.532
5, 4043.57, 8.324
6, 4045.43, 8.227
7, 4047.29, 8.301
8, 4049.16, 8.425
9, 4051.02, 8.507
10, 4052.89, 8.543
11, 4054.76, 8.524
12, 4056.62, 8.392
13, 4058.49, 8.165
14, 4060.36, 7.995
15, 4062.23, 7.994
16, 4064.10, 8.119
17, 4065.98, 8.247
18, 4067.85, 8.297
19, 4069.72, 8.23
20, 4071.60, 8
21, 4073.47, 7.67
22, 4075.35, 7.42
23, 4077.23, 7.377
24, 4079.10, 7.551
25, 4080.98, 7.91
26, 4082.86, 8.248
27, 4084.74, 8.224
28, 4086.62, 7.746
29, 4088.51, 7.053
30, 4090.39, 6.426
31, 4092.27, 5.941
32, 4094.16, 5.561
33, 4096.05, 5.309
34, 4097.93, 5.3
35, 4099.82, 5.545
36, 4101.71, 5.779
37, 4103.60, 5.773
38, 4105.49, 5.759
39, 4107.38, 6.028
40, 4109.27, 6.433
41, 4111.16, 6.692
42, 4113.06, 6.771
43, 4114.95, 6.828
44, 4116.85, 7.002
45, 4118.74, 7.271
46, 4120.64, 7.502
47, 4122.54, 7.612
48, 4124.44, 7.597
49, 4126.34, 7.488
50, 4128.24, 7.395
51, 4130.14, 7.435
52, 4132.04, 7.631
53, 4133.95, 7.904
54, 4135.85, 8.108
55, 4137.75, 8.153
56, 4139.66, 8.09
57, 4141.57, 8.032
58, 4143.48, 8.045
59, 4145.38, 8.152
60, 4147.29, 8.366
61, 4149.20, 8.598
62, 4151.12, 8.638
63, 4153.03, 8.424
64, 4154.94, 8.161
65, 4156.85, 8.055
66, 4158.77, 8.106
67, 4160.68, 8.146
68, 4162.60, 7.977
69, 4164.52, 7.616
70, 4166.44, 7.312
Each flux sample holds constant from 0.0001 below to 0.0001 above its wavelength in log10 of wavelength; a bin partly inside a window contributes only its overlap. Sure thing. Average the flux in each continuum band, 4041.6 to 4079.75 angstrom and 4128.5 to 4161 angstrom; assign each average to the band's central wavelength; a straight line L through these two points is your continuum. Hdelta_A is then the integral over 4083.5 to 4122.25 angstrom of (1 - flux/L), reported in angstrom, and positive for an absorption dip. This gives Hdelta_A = 7.8 angstrom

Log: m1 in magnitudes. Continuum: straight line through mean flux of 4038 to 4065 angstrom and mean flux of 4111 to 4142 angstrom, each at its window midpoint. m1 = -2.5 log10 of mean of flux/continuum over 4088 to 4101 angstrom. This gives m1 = 0.32 mag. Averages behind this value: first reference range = 8.34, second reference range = 7.51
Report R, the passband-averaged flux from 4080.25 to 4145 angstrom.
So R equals 7.03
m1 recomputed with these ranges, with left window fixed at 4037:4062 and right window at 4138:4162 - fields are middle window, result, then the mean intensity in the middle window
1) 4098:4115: 0.33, 6.1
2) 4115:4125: 0.13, 7.34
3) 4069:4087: 0.07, 7.84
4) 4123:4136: 0.09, 7.62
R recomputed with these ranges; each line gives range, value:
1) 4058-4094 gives 7.66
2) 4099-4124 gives 6.57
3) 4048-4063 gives 8.32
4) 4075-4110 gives 6.58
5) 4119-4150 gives 7.87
